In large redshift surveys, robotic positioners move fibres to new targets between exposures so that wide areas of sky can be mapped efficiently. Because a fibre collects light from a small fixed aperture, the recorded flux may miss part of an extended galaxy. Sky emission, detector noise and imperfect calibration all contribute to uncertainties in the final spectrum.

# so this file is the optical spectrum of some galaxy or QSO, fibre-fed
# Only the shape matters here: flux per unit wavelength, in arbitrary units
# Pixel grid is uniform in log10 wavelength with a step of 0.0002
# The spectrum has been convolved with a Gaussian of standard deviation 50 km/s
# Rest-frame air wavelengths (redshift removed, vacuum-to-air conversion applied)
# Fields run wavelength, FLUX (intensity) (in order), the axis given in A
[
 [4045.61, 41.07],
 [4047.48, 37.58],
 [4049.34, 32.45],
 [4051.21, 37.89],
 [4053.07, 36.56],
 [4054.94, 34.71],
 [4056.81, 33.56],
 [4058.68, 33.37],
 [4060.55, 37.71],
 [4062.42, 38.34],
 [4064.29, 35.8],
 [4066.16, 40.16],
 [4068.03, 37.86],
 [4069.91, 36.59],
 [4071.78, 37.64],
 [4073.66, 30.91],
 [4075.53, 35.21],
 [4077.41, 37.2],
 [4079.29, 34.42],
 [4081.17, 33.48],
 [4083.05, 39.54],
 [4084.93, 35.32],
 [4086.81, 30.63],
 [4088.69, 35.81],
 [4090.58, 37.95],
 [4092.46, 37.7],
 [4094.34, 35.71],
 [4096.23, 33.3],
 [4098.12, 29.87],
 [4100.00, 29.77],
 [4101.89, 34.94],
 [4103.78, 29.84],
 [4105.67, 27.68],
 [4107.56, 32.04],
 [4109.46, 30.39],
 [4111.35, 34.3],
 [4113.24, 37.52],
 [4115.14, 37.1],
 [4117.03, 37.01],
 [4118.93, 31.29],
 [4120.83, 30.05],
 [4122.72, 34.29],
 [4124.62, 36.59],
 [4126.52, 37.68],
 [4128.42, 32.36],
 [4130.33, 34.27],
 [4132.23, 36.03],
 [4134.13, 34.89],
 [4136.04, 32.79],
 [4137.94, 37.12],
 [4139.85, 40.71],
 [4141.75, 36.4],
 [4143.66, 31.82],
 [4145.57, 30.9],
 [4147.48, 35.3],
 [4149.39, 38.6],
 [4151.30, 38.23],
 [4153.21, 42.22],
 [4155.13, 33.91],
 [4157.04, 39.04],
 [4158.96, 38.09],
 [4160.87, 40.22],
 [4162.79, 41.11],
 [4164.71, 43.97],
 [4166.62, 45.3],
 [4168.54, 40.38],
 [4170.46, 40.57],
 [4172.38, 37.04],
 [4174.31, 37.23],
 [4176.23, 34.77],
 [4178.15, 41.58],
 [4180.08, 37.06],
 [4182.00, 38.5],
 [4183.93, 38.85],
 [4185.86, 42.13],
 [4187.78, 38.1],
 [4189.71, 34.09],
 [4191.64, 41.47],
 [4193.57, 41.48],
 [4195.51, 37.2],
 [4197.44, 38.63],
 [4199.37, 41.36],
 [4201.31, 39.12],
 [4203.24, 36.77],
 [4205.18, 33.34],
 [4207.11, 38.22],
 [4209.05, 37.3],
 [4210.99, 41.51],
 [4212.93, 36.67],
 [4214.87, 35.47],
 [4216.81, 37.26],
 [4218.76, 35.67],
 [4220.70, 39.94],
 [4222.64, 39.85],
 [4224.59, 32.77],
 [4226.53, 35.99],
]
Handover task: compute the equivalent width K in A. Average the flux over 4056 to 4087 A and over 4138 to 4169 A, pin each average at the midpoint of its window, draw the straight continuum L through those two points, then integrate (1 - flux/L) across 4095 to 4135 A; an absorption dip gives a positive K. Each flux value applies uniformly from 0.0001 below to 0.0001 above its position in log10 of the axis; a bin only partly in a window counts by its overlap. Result 4.1 A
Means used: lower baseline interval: 35.9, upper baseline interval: 38.5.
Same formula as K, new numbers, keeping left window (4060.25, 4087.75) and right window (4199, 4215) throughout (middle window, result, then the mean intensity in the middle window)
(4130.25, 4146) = 0.7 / 35.2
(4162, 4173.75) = -1.3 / 41.2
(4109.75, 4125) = 0.9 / 34.5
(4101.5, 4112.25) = 1.5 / 31.3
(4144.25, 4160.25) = 0.0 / 37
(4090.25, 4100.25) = 0.6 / 34.1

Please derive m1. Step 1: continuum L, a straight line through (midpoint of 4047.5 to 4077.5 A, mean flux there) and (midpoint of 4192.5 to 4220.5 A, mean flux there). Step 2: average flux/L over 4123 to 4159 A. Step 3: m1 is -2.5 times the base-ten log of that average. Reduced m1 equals 0.029 mag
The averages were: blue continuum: 36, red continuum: 37.9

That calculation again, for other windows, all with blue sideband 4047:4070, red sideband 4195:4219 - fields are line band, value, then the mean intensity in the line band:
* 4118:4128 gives 0.09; 33.9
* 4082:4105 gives 0.08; 34.1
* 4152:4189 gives -0.06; 39.4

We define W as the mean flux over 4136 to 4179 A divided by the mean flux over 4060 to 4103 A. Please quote 1.1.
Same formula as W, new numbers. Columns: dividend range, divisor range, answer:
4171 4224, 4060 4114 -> 1.10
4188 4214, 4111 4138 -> 1.10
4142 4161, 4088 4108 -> 1.11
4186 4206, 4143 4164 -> 1.03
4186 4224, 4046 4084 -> 1.06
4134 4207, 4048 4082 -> 1.07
